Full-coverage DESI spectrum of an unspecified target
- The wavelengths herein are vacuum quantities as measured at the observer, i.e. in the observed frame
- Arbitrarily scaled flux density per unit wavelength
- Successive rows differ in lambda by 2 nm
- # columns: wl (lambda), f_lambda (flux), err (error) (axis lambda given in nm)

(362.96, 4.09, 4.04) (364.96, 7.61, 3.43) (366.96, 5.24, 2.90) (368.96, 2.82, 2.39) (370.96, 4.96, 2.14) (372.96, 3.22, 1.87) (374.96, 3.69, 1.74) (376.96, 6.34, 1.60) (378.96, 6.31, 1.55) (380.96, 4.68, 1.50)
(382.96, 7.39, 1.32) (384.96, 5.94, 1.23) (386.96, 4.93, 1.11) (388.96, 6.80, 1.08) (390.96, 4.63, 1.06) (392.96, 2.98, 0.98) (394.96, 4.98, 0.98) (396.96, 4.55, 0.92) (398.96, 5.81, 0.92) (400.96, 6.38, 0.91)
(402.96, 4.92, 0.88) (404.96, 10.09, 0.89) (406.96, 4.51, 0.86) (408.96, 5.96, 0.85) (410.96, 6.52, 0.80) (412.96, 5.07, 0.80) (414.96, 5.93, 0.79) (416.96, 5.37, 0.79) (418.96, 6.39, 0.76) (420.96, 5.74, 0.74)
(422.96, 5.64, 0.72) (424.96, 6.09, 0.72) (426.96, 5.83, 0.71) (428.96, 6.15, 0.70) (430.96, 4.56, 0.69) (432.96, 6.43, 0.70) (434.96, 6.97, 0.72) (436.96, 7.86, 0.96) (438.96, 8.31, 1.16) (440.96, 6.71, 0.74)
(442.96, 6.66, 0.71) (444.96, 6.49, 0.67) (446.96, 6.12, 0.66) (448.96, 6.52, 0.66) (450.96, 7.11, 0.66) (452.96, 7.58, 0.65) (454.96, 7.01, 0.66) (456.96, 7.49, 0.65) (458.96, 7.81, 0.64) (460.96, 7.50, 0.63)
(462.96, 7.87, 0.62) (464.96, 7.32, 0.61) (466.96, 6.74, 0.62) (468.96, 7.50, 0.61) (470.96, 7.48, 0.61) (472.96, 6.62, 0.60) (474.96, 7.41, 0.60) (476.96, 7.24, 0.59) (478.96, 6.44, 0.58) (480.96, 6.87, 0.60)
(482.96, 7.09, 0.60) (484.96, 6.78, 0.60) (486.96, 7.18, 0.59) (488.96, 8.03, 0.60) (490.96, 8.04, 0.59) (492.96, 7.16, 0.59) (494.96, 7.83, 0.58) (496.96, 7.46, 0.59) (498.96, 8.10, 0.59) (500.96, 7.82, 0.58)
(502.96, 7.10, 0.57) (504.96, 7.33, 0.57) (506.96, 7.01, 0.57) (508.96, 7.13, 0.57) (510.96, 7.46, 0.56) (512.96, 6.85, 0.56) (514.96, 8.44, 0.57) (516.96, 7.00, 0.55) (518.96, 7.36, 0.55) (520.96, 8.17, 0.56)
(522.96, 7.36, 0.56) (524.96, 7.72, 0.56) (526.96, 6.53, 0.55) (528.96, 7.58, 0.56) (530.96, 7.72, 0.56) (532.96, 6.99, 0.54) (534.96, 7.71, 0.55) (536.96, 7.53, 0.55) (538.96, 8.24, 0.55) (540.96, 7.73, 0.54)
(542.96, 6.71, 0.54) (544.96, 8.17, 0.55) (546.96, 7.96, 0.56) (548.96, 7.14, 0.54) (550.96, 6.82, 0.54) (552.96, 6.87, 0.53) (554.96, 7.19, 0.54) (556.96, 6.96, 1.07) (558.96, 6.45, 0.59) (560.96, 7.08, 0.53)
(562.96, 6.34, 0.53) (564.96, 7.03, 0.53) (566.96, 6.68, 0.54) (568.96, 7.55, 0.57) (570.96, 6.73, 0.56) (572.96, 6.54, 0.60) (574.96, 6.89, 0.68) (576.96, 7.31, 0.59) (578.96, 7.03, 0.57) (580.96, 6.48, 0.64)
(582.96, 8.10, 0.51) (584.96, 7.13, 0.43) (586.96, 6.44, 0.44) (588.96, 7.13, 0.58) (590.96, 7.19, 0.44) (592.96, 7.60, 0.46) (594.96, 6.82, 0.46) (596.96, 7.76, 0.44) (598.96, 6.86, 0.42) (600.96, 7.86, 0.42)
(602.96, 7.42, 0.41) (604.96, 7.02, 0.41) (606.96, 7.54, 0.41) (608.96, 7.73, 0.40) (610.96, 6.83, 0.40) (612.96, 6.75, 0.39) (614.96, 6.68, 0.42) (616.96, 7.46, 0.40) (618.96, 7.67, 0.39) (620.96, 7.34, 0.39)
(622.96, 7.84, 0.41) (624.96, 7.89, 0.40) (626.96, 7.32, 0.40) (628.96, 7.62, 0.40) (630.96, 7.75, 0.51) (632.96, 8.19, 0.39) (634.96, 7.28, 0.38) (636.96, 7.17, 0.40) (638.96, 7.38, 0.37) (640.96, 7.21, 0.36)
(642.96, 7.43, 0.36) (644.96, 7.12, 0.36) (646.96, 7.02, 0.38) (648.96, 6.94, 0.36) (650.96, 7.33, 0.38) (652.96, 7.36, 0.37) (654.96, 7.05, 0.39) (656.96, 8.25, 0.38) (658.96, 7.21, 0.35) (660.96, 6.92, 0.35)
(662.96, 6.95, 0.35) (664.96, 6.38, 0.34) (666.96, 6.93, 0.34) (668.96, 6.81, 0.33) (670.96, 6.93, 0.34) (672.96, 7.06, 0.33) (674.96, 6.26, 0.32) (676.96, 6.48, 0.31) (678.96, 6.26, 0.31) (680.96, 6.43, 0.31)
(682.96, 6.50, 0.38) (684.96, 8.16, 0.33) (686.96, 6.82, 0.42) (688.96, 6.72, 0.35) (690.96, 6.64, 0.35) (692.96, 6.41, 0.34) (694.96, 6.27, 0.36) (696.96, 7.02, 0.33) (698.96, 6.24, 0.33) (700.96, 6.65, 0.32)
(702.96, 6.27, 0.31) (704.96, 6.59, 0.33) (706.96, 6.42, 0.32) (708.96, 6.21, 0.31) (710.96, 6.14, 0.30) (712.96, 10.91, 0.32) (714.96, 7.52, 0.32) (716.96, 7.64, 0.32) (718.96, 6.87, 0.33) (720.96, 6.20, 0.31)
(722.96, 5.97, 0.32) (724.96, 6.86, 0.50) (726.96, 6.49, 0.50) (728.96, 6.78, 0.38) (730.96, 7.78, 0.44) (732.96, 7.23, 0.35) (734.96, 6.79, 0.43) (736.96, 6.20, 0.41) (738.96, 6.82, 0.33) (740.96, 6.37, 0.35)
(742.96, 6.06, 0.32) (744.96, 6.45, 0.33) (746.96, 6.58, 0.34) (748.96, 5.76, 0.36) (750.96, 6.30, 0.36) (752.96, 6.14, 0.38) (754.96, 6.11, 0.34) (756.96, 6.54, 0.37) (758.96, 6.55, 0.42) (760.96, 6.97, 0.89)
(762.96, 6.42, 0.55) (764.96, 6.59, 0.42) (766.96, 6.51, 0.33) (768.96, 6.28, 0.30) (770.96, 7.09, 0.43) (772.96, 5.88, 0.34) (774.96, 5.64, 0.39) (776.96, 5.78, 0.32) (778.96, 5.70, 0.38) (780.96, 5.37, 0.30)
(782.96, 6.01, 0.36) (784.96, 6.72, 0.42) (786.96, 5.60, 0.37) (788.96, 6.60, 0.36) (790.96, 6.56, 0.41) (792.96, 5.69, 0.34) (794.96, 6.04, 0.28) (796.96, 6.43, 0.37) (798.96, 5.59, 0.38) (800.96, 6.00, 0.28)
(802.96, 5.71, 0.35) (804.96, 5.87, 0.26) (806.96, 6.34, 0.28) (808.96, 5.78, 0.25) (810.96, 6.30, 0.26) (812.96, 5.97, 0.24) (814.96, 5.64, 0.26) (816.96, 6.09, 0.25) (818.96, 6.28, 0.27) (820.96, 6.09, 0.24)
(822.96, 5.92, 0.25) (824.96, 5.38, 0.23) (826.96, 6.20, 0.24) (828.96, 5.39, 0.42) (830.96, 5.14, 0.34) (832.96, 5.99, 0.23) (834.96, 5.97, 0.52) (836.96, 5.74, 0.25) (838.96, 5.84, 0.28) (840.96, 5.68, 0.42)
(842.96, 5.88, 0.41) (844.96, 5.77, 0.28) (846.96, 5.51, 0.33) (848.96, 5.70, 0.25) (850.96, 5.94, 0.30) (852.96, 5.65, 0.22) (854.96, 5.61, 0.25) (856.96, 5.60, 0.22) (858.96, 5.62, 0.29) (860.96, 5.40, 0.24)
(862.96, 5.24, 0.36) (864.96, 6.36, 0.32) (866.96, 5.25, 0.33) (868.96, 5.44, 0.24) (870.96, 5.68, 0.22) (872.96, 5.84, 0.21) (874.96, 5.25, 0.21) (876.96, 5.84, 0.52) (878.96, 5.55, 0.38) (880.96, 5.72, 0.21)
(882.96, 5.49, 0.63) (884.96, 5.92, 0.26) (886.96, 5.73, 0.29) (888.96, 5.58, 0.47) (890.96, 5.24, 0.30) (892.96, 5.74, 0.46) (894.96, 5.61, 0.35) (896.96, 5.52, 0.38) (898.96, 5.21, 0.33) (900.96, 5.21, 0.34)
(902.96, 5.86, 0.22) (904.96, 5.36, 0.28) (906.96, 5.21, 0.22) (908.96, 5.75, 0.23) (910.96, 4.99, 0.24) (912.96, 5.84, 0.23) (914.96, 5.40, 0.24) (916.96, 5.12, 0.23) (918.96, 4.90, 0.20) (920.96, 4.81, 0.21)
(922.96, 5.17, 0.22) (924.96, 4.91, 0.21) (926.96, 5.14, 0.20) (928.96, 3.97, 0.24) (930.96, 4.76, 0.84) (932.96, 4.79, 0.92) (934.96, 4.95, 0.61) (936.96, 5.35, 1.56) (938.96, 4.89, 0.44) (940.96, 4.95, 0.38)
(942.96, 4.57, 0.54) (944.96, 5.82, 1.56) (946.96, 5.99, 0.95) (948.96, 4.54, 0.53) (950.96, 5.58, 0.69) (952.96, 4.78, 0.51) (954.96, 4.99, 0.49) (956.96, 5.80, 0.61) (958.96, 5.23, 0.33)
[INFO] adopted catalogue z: 0.087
